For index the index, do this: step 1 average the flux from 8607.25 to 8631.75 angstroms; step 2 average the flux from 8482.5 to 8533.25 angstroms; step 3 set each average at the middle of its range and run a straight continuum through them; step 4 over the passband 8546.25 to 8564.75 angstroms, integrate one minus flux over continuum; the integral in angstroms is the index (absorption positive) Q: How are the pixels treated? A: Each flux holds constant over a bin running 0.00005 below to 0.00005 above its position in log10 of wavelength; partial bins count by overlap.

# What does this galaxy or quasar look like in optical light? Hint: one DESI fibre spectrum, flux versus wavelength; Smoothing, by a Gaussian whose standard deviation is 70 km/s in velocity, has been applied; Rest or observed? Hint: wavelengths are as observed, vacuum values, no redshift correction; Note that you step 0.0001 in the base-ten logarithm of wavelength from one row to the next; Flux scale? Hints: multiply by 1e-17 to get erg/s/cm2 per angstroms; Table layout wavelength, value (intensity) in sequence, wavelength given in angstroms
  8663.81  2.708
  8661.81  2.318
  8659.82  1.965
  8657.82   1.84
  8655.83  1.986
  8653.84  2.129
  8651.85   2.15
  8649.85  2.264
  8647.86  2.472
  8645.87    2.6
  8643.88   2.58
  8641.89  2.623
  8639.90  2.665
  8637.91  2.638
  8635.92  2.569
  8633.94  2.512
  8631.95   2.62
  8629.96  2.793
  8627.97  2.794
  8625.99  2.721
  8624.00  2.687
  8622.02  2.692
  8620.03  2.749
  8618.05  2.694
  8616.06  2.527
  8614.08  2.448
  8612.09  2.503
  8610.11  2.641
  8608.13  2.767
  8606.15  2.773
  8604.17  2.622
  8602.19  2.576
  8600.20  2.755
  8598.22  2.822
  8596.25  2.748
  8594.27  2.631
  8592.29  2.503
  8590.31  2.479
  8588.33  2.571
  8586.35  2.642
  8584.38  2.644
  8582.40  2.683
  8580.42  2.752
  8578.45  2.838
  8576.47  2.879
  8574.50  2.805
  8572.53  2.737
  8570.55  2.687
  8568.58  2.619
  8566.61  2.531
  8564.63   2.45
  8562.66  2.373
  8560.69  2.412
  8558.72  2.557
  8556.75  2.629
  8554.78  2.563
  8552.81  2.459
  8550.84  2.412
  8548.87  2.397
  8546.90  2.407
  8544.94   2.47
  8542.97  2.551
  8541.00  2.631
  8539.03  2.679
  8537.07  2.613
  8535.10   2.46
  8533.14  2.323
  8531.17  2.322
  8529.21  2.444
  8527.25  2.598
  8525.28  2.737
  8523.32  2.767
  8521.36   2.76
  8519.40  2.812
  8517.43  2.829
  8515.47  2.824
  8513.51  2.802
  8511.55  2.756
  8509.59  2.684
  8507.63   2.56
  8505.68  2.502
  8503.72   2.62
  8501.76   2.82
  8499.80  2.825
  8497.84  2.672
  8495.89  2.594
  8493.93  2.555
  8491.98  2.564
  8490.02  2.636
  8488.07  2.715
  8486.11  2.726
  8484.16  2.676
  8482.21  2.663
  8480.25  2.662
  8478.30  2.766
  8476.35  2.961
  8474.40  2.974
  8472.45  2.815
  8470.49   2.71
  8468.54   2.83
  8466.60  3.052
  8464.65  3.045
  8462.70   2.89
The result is 1.4 angstroms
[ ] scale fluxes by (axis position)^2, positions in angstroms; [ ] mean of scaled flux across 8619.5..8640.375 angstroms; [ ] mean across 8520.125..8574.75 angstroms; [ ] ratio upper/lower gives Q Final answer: 1.07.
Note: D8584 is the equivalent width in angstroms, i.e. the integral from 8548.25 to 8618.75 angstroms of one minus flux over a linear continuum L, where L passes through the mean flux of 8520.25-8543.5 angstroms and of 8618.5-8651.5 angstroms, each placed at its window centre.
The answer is -0.5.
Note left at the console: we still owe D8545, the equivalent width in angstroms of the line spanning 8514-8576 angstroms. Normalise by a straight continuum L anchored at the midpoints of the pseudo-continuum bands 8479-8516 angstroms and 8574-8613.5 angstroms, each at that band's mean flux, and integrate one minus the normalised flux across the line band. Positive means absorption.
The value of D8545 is 2.23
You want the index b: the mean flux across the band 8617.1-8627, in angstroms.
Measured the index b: 2.71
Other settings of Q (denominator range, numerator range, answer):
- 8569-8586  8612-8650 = 0.97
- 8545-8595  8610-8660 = 0.98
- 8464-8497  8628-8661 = 0.91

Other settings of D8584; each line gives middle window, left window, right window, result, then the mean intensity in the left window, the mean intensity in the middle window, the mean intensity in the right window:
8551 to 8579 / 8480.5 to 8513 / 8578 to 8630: 0.7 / 2.66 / 2.6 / 2.66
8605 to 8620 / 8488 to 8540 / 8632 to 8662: -1.2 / 2.65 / 2.63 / 2.36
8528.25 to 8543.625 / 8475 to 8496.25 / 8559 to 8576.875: 0.8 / 2.69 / 2.5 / 2.6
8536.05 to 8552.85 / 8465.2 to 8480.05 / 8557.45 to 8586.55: 1.2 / 2.87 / 2.52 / 2.64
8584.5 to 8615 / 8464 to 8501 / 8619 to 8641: 0.7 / 2.76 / 2.63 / 2.68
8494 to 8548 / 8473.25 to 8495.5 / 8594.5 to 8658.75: 0.9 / 2.72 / 2.63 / 2.56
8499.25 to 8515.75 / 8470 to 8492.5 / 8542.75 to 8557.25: -0.4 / 2.74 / 2.7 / 2.48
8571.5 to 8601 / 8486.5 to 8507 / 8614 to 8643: -0.5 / 2.65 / 2.7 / 2.66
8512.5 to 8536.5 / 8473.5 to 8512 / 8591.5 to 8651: 0.4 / 2.7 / 2.64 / 2.63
